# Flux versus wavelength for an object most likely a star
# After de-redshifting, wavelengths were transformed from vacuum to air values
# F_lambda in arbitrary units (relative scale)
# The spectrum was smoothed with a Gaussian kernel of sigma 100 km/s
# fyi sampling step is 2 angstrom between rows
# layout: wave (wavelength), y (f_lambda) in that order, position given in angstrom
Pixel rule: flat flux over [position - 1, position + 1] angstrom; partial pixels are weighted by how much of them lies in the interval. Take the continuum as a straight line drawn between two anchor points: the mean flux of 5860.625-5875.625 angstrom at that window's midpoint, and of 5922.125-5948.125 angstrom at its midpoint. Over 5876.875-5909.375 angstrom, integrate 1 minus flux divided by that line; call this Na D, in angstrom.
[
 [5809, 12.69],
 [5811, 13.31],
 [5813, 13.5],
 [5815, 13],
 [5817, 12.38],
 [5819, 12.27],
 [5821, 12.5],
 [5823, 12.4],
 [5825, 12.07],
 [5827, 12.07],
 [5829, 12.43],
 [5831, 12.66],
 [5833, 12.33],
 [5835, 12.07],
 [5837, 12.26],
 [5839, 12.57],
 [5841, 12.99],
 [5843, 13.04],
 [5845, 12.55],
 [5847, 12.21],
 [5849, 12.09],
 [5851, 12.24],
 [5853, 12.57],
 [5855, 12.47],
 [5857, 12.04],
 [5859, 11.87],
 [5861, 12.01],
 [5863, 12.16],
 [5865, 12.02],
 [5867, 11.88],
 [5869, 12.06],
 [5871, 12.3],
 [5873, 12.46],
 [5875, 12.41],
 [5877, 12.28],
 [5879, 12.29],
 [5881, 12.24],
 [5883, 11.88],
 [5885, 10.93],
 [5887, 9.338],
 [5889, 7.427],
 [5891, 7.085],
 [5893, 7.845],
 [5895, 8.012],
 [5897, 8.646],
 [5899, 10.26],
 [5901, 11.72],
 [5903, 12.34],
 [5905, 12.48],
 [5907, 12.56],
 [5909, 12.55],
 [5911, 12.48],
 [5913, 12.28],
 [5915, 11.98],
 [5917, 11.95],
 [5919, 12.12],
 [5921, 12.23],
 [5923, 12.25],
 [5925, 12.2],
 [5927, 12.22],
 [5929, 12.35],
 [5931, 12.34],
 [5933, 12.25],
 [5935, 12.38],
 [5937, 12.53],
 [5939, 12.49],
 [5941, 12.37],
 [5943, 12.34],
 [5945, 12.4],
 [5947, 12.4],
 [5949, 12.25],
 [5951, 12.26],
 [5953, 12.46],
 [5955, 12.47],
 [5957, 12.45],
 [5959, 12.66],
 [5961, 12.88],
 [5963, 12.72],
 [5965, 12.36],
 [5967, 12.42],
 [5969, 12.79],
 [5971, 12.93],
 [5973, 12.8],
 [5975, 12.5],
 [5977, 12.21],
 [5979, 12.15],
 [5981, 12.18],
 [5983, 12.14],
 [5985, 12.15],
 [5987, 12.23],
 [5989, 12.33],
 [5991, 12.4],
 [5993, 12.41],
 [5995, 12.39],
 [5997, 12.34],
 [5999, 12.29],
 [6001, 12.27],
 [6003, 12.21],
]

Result 4.6 angstrom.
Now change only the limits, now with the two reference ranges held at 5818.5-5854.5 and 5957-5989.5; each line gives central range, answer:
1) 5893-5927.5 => 2.5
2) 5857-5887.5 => 1.2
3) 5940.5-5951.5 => 0.1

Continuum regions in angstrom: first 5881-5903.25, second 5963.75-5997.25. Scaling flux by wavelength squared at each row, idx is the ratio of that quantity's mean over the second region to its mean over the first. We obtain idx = 1.33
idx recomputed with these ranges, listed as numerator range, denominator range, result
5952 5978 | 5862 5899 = 1.21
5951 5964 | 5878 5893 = 1.29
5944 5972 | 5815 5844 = 1.05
